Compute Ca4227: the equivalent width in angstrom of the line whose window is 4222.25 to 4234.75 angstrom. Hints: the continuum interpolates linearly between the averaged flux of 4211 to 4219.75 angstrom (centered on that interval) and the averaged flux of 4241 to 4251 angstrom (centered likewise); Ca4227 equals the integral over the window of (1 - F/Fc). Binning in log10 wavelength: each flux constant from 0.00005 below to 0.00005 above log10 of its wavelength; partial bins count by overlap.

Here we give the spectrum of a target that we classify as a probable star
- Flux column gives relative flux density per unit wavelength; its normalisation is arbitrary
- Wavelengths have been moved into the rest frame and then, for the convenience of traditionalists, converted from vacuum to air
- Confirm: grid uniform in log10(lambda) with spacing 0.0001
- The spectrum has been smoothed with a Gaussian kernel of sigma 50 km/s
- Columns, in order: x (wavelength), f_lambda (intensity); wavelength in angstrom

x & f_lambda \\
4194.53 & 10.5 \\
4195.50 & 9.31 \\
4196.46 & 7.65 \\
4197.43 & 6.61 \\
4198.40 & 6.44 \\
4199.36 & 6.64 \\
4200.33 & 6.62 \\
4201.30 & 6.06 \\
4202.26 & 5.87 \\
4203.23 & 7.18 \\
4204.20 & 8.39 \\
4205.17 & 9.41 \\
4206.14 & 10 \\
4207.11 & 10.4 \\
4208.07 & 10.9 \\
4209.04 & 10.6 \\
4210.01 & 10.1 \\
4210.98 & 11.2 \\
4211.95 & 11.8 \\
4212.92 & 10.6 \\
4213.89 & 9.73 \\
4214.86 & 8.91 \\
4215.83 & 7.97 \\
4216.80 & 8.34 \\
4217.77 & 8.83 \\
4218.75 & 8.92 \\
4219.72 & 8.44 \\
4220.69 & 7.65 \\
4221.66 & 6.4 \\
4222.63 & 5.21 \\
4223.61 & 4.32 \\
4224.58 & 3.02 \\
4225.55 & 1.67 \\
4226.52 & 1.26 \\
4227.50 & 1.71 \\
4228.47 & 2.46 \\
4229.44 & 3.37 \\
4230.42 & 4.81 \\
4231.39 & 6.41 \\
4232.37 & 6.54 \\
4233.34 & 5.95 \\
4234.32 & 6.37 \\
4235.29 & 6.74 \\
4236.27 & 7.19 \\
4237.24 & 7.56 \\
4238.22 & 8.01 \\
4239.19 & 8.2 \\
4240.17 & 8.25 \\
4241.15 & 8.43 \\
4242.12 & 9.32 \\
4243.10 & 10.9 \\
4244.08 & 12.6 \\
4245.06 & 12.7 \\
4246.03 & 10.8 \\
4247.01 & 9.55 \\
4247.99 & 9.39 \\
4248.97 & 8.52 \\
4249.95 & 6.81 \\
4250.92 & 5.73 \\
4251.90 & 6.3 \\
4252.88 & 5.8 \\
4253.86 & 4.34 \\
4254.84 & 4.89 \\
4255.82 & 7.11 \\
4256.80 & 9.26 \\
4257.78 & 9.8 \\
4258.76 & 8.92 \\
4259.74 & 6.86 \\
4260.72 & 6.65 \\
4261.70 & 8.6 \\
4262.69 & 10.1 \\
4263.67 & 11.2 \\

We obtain 7.18 angstrom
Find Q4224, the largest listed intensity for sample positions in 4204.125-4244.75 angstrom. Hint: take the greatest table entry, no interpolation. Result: 12.6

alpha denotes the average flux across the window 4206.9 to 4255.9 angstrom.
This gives 7.5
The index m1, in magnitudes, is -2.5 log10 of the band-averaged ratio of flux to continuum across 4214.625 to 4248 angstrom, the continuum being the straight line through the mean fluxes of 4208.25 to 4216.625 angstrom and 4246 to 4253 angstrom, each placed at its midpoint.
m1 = 0.23 mag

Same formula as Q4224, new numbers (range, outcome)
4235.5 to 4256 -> 12.7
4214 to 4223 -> 8.92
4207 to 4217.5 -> 11.8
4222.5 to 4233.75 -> 6.54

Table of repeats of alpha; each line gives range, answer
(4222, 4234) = 3.96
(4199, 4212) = 8.87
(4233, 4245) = 8.48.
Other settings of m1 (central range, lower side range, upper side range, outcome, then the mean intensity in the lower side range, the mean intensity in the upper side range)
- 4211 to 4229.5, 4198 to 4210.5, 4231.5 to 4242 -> 0.21 mag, 8.37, 7.36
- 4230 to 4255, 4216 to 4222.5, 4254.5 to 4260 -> 0.02 mag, 7.93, 7.93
